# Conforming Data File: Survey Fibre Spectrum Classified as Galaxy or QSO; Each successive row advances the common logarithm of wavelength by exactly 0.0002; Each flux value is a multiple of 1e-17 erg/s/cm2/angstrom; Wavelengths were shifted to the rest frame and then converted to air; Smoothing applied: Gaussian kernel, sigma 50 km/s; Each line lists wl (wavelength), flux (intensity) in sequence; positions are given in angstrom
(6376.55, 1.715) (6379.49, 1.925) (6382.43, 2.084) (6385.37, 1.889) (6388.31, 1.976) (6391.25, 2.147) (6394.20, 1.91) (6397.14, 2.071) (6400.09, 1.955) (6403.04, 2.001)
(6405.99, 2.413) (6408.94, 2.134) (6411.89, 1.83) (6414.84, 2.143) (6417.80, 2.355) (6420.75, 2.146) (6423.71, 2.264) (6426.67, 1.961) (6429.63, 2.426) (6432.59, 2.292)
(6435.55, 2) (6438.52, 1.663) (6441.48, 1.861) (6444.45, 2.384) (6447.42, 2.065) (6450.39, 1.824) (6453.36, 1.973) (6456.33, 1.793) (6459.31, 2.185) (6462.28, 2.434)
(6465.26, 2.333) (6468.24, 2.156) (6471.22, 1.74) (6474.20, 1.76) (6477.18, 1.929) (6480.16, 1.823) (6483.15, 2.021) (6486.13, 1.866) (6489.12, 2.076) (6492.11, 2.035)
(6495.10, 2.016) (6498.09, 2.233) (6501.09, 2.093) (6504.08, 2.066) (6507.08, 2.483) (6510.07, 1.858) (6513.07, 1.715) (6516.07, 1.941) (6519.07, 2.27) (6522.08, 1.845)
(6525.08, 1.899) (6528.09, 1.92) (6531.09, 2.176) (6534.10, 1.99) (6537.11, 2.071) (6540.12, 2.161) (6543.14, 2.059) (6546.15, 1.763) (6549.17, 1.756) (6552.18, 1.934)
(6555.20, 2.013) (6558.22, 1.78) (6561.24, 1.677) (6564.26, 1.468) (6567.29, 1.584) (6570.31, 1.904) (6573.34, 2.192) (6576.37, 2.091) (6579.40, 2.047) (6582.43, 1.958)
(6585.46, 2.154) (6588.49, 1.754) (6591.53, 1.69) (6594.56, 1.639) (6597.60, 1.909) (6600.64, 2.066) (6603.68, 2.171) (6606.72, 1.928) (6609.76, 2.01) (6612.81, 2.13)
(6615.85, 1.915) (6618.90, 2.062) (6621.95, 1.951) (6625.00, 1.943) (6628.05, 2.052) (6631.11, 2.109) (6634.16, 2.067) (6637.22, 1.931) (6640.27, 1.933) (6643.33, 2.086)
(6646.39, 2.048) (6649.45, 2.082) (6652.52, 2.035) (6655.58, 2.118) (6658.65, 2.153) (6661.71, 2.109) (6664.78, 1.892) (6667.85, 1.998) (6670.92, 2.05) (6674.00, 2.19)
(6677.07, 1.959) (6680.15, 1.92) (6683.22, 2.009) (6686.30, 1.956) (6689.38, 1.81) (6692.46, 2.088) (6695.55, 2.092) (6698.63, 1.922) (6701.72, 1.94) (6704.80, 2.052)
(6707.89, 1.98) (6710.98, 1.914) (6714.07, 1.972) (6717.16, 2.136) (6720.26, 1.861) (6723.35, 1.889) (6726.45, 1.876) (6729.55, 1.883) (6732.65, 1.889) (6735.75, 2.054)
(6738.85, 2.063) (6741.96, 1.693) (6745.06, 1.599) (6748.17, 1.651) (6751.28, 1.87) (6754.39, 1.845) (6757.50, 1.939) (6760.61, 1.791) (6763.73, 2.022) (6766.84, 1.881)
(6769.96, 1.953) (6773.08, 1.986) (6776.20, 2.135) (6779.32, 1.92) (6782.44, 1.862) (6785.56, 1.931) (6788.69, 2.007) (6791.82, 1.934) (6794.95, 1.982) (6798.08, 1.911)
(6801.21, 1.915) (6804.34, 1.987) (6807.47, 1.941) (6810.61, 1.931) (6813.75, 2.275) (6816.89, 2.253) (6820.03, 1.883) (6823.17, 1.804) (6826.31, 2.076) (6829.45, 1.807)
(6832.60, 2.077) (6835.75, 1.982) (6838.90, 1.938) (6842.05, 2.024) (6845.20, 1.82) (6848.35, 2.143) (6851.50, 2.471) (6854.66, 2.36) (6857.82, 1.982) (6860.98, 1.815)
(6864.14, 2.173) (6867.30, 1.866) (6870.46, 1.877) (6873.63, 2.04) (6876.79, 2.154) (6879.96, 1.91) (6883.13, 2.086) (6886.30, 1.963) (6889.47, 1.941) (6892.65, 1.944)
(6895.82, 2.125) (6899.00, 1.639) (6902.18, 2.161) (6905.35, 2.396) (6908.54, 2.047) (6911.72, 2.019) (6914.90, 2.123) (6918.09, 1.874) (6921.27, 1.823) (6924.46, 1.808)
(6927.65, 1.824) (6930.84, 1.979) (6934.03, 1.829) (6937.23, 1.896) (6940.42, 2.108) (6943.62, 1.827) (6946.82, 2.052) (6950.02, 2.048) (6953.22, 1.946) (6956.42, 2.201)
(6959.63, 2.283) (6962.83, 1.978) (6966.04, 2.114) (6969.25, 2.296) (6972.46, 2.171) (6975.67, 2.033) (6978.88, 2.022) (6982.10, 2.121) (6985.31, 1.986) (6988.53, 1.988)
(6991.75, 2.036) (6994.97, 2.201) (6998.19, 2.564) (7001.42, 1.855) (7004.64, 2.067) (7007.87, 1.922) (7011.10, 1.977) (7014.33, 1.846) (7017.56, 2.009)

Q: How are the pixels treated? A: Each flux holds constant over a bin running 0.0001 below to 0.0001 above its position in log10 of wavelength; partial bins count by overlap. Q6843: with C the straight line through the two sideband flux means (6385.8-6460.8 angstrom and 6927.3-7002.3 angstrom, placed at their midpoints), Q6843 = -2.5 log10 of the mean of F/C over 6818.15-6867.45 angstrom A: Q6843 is 0.02 mag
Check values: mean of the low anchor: 2.07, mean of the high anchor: 2.06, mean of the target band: 2.02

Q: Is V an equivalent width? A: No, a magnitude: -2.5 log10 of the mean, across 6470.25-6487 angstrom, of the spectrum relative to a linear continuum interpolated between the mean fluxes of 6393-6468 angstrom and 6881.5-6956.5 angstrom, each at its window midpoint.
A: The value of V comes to 0.12 mag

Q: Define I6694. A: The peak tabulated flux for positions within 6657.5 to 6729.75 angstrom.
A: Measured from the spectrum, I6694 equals 2.19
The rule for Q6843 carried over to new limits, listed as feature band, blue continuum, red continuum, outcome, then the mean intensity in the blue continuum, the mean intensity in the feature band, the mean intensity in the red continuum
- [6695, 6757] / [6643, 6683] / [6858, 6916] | 0.07 mag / 2.05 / 1.91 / 2.01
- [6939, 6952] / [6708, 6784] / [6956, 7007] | 0.04 mag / 1.9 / 2.01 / 2.11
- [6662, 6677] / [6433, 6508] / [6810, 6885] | 0.00 mag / 2.03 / 2.03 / 2.03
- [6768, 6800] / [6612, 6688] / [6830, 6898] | 0.04 mag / 2.03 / 1.96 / 2.03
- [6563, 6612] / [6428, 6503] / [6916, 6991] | 0.06 mag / 2.04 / 1.92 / 2.01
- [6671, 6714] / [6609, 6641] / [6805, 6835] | 0.01 mag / 2.01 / 1.99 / 2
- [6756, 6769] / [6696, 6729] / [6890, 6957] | 0.03 mag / 1.96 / 1.91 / 1.98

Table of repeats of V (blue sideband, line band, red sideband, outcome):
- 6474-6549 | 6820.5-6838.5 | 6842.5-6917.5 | 0.05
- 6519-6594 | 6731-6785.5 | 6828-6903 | 0.05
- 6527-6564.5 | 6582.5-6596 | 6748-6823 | 0.06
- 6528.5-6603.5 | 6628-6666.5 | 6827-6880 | -0.05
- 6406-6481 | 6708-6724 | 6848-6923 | 0.05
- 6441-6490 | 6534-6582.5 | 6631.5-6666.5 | 0.07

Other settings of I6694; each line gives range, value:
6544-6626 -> 2.192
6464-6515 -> 2.483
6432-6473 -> 2.434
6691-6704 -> 2.092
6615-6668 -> 2.153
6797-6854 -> 2.471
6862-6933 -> 2.396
